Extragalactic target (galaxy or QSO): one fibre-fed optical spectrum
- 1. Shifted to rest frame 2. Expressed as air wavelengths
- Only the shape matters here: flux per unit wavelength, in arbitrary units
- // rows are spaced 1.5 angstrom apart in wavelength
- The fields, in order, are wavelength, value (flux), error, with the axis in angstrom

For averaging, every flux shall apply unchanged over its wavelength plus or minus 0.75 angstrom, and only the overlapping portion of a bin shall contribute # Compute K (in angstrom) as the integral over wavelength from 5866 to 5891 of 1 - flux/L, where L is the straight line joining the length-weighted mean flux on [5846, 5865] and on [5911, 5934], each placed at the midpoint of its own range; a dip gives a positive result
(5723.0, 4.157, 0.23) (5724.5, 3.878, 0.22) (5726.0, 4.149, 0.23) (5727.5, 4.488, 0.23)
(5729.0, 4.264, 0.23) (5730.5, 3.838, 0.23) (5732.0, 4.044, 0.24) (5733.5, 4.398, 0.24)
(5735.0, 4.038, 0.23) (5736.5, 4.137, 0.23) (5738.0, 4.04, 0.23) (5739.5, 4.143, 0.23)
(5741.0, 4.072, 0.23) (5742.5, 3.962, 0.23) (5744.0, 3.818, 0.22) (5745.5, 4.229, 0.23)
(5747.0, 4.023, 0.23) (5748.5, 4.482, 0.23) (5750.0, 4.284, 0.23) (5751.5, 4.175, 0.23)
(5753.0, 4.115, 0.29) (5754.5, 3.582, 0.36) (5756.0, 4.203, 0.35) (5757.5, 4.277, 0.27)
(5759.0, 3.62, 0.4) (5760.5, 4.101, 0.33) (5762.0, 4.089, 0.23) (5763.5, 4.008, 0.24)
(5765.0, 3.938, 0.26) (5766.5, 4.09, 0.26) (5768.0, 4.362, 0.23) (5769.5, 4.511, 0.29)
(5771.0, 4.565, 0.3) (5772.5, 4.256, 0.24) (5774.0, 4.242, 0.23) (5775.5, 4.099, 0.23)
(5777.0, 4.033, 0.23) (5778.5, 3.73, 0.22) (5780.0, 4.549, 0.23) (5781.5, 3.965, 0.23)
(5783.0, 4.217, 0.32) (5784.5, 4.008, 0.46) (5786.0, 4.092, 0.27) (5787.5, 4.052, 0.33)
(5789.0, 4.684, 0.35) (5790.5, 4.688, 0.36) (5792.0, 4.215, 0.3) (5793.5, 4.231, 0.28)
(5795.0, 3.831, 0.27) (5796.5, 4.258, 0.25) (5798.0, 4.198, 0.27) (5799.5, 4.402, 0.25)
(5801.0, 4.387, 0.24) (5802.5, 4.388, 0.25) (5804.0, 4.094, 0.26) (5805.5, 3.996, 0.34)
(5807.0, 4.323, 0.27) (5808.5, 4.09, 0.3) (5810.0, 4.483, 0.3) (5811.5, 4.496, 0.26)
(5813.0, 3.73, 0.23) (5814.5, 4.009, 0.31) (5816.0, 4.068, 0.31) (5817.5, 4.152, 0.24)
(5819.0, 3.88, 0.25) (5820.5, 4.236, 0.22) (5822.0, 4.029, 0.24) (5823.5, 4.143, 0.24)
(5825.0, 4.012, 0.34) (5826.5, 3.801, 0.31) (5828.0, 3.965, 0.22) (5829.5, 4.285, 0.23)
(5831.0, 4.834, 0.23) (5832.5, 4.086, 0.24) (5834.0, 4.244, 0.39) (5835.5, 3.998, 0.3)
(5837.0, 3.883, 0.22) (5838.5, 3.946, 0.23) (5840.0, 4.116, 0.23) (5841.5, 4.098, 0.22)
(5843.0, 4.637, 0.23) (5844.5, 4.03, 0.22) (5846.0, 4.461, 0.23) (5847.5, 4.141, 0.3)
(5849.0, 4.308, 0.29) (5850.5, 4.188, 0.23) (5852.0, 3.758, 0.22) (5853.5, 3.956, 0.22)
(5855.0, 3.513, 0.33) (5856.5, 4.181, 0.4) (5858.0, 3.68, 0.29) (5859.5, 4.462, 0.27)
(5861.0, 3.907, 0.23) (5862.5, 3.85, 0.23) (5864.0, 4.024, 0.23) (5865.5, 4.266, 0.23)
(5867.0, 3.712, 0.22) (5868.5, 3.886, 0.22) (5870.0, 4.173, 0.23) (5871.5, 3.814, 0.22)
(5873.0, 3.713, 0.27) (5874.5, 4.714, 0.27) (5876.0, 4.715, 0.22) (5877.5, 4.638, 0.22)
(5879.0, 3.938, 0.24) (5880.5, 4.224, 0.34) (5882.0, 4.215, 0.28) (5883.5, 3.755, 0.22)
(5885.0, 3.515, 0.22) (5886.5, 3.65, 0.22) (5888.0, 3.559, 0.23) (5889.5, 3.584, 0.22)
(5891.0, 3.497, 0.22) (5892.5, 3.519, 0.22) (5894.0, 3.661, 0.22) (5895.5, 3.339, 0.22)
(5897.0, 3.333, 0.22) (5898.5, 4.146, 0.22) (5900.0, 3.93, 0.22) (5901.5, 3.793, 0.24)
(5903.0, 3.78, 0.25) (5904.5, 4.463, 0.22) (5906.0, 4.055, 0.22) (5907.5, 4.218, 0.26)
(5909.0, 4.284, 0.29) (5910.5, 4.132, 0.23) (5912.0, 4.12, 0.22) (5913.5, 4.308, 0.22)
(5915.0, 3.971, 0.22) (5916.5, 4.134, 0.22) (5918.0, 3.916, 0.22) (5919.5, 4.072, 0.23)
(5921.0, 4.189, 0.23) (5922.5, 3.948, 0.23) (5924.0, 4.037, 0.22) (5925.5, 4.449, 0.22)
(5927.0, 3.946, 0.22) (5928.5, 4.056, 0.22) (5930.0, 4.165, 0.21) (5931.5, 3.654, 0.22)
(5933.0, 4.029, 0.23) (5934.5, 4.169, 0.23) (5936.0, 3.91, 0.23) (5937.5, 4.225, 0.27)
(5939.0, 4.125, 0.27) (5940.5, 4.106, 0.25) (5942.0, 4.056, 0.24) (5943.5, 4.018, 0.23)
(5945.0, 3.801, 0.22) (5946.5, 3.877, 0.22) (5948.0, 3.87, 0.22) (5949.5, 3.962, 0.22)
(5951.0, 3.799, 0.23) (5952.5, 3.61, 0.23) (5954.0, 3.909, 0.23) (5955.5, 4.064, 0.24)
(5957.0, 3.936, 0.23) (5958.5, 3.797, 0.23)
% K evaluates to 0.4 angstrom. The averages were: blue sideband 4.02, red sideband 4.07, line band 3.98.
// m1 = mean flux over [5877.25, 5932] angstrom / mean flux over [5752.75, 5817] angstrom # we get 0.95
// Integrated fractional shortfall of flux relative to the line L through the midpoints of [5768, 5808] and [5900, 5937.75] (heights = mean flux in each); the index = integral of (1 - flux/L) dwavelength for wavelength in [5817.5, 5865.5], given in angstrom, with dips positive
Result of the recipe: 0.9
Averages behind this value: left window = 4.23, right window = 4.08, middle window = 4.09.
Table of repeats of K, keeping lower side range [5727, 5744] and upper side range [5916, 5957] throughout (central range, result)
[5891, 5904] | 1.07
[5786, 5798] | -0.54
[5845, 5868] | 0.11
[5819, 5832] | -0.27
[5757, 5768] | 0.16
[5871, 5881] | -0.57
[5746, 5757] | -0.07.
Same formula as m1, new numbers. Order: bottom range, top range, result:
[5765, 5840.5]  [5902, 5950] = 0.97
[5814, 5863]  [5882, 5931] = 0.96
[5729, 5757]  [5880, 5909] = 0.93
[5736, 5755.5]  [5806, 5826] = 1.01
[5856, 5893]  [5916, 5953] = 1.01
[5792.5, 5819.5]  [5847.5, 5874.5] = 0.96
